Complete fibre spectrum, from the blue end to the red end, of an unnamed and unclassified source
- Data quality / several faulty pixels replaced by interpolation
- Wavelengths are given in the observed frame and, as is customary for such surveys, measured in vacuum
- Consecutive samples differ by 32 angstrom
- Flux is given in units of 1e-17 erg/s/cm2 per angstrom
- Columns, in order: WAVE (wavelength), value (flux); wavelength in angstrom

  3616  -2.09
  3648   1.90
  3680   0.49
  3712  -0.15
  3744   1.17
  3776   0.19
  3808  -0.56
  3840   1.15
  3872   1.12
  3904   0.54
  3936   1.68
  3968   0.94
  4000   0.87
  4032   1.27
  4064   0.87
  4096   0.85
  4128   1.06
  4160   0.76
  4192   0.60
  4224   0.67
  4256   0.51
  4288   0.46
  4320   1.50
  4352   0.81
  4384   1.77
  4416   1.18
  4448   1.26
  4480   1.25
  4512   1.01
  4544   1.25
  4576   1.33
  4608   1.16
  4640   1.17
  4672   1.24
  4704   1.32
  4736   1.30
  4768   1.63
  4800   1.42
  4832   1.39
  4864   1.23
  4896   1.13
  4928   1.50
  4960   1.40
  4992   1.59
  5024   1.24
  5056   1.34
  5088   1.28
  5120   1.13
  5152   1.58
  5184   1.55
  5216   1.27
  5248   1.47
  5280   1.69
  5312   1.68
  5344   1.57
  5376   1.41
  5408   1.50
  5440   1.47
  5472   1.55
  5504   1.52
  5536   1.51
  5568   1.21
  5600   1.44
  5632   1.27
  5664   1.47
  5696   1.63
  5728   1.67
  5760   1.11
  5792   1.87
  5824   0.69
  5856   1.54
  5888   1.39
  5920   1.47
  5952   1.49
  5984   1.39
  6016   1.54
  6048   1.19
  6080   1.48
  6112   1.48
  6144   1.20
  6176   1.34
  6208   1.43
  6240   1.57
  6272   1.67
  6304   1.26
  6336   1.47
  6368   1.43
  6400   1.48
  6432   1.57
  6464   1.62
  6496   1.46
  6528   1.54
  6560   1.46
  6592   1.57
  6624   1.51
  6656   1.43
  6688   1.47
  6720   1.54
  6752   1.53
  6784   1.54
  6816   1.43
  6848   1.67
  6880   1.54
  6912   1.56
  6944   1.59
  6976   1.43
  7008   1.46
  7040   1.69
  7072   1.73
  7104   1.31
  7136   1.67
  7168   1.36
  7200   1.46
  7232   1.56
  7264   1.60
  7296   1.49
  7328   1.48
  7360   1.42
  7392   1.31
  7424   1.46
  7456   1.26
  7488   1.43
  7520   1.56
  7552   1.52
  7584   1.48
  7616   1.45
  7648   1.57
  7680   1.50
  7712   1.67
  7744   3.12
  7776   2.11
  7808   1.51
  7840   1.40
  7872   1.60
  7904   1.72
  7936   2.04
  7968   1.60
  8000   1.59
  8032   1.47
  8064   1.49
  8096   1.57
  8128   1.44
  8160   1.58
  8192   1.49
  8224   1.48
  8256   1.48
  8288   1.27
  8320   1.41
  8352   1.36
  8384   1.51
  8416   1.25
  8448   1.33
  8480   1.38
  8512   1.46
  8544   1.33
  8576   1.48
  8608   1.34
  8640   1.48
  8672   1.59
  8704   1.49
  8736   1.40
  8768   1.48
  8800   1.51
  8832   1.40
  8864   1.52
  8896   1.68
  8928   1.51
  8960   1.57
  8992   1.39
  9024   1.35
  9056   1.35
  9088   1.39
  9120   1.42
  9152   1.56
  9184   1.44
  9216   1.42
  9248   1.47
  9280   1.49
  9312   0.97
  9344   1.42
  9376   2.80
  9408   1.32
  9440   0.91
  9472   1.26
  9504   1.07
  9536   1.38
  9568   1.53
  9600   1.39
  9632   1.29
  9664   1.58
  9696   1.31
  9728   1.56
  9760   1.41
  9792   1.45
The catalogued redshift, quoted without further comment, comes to 0.179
